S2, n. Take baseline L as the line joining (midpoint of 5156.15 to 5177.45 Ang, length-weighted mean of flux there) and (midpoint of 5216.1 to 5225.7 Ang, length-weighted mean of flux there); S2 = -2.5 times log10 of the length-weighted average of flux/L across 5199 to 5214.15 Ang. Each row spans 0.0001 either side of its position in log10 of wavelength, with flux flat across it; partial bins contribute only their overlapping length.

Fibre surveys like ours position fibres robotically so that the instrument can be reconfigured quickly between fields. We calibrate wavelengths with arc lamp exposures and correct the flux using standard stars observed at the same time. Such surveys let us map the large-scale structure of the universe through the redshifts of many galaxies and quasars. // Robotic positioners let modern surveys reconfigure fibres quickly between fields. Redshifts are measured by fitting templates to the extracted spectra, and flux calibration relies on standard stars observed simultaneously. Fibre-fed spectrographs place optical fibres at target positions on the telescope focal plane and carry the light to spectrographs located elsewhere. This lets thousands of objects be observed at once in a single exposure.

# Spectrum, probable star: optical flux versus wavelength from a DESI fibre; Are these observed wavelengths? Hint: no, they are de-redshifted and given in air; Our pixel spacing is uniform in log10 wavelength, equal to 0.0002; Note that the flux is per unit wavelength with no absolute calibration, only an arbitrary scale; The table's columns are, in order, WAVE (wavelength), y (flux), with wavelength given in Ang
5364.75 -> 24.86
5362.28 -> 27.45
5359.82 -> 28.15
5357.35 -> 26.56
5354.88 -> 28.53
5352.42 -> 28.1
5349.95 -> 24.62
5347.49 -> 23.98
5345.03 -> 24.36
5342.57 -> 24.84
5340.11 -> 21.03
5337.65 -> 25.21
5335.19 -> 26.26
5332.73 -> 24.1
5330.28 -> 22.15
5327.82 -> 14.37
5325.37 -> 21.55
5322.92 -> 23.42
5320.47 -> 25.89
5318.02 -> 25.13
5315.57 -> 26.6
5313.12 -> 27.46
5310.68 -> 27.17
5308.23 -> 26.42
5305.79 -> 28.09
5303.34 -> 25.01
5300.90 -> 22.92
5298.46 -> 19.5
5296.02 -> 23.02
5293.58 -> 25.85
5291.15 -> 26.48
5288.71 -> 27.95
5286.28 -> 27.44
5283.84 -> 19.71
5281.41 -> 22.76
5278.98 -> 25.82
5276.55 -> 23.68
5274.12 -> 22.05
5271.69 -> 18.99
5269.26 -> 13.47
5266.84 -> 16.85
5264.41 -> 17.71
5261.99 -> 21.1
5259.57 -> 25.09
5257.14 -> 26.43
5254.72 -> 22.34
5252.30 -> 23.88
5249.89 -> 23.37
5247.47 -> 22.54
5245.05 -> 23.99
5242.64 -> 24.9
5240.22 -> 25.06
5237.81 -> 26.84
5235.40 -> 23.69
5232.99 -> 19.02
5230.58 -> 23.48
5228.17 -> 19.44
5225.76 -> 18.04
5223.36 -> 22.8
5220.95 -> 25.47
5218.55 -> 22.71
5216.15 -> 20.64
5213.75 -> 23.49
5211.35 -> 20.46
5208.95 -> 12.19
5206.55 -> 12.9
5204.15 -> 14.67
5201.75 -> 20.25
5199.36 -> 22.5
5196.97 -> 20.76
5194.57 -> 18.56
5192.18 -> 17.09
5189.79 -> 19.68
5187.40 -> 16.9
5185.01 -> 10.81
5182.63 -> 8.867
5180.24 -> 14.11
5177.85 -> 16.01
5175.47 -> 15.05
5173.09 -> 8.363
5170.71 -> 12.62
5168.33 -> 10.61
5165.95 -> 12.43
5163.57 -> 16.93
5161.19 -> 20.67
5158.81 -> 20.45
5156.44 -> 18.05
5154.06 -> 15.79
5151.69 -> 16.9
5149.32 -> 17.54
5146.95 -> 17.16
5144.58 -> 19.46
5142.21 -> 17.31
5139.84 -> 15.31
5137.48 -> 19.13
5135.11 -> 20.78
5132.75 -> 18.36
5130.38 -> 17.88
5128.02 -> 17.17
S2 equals 0.17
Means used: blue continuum 14.9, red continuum 22.6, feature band 17.5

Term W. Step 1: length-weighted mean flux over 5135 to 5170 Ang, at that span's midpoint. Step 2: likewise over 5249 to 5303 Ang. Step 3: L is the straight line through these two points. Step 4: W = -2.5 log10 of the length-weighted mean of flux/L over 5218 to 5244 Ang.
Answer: -0.11 mag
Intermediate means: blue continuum 17.1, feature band 22.9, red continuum 22.6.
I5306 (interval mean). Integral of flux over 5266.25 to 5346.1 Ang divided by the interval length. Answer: 23.6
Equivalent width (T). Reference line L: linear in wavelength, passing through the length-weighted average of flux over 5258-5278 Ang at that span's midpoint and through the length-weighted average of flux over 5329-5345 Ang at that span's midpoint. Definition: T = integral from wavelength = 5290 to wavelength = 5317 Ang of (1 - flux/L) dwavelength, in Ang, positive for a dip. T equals -4.0 Ang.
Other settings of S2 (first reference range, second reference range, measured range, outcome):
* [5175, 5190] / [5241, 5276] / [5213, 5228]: -0.224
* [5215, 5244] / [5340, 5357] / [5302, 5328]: -0.018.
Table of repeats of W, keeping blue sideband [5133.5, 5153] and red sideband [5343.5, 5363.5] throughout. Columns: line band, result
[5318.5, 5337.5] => 0.12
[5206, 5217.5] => 0.14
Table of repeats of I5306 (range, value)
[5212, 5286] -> 22.2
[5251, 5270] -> 21.1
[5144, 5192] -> 15.4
